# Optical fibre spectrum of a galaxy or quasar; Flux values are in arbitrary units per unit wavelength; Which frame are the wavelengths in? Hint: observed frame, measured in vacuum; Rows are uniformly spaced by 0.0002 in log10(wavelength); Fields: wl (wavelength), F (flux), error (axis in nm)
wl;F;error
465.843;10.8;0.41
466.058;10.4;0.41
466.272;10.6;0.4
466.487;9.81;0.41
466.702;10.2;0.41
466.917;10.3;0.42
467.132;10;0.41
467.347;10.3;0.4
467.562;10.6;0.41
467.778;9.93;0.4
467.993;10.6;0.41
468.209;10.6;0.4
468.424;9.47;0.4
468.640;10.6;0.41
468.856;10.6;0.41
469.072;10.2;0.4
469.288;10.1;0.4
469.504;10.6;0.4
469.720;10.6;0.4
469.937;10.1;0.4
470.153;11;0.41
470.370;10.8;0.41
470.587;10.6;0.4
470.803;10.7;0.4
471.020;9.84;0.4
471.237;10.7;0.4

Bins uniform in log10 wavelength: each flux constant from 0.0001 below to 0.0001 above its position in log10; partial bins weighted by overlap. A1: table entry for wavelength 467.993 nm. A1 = 10.6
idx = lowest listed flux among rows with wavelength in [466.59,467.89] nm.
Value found 9.93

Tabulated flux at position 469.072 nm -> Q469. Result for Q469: 10.2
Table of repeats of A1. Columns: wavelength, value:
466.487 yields 9.81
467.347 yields 10.3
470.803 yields 10.7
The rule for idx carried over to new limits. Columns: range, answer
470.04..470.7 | 10.6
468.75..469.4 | 10.1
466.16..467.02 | 9.81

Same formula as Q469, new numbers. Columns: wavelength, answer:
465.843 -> 10.8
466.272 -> 10.6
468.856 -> 10.6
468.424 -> 9.47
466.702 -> 10.2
